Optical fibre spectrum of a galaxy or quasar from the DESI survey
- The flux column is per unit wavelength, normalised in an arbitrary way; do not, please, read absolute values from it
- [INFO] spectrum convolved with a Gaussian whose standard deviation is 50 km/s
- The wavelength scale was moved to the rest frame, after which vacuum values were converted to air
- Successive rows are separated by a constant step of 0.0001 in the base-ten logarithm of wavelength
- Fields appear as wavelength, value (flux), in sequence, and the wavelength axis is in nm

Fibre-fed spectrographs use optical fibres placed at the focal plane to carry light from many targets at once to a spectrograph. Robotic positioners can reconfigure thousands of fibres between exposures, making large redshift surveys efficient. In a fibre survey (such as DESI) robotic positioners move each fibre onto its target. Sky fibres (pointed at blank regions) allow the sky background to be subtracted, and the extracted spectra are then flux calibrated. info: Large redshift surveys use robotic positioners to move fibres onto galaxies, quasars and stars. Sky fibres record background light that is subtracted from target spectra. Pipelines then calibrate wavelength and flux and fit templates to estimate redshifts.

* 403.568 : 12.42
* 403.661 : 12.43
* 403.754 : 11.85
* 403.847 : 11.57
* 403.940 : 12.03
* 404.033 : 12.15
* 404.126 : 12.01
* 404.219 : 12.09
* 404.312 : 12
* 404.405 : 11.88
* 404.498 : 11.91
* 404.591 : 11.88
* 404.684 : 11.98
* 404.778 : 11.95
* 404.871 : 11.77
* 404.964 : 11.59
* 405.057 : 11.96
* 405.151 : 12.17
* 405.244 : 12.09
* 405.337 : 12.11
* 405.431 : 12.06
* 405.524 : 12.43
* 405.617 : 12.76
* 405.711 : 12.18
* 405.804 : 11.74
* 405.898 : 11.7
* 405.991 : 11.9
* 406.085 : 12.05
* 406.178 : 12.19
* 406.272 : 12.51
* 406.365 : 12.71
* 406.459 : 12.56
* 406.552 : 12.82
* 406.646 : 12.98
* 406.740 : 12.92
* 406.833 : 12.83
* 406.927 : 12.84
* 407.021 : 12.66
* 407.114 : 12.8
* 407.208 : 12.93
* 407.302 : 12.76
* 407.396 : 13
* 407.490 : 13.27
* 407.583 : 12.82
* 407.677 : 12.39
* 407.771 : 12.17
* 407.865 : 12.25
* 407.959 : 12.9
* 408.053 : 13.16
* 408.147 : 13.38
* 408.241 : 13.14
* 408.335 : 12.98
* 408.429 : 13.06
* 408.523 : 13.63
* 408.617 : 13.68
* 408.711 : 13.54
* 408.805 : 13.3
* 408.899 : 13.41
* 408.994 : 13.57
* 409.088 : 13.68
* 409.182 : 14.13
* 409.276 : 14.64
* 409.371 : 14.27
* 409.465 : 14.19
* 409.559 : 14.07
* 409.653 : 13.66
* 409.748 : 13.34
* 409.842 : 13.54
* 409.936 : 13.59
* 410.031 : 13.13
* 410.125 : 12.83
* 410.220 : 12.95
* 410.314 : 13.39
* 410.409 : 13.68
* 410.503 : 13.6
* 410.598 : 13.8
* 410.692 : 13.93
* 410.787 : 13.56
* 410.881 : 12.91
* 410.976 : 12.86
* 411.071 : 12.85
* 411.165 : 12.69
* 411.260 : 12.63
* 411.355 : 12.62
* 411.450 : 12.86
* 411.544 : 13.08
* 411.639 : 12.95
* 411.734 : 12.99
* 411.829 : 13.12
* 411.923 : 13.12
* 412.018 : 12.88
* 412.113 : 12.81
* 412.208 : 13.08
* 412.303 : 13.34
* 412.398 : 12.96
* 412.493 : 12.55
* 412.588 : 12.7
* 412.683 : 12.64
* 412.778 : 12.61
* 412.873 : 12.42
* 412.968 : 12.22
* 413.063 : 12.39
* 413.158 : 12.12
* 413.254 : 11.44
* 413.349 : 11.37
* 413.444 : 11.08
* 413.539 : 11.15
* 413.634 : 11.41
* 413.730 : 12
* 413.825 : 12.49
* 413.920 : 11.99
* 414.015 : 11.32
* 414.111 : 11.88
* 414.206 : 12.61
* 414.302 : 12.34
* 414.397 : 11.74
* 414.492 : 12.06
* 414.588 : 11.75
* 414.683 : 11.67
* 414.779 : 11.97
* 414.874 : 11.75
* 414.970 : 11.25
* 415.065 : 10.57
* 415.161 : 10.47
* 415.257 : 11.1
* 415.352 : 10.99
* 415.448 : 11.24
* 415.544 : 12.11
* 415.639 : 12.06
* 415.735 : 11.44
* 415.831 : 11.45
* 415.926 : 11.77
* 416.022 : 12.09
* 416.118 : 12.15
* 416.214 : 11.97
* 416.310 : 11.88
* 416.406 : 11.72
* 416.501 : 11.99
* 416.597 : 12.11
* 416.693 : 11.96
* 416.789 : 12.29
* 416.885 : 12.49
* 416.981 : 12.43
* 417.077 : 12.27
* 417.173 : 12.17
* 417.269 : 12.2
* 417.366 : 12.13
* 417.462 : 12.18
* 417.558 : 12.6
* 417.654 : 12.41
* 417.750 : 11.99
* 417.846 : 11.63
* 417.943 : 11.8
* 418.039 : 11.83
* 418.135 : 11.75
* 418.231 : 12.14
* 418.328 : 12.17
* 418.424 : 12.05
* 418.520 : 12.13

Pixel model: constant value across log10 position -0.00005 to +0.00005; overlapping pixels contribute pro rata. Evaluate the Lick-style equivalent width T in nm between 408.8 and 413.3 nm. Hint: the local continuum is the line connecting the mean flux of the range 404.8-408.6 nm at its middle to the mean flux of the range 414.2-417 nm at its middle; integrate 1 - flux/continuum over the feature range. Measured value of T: -0.36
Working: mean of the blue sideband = 12.6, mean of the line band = 13.1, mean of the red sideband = 11.8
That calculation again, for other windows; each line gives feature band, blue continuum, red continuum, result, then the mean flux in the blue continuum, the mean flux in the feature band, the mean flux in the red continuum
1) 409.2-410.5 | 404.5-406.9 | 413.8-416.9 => -0.17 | 12.2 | 13.6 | 11.8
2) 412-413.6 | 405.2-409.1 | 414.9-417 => -0.03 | 12.8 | 12.3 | 11.7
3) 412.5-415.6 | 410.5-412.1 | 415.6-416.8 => 0.16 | 13.1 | 11.8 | 11.9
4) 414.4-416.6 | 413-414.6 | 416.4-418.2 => 0.06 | 11.8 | 11.6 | 12.1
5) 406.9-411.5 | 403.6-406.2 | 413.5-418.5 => -0.50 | 12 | 13.2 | 11.9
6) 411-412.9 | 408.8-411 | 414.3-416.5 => 0.00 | 13.6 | 12.8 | 11.6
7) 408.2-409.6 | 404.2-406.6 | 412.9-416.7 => -0.20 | 12.1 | 13.7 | 11.7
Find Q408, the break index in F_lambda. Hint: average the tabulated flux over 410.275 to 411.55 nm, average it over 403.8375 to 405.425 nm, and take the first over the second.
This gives 1.1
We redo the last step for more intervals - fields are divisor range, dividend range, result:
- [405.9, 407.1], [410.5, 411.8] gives 1.04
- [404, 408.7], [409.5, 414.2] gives 1.02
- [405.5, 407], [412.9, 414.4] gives 0.95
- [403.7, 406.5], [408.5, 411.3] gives 1.12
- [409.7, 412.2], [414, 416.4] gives 0.89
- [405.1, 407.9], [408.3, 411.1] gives 1.08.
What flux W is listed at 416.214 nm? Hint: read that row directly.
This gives 11.97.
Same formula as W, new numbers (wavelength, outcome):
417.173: 12.17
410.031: 13.13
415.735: 11.44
